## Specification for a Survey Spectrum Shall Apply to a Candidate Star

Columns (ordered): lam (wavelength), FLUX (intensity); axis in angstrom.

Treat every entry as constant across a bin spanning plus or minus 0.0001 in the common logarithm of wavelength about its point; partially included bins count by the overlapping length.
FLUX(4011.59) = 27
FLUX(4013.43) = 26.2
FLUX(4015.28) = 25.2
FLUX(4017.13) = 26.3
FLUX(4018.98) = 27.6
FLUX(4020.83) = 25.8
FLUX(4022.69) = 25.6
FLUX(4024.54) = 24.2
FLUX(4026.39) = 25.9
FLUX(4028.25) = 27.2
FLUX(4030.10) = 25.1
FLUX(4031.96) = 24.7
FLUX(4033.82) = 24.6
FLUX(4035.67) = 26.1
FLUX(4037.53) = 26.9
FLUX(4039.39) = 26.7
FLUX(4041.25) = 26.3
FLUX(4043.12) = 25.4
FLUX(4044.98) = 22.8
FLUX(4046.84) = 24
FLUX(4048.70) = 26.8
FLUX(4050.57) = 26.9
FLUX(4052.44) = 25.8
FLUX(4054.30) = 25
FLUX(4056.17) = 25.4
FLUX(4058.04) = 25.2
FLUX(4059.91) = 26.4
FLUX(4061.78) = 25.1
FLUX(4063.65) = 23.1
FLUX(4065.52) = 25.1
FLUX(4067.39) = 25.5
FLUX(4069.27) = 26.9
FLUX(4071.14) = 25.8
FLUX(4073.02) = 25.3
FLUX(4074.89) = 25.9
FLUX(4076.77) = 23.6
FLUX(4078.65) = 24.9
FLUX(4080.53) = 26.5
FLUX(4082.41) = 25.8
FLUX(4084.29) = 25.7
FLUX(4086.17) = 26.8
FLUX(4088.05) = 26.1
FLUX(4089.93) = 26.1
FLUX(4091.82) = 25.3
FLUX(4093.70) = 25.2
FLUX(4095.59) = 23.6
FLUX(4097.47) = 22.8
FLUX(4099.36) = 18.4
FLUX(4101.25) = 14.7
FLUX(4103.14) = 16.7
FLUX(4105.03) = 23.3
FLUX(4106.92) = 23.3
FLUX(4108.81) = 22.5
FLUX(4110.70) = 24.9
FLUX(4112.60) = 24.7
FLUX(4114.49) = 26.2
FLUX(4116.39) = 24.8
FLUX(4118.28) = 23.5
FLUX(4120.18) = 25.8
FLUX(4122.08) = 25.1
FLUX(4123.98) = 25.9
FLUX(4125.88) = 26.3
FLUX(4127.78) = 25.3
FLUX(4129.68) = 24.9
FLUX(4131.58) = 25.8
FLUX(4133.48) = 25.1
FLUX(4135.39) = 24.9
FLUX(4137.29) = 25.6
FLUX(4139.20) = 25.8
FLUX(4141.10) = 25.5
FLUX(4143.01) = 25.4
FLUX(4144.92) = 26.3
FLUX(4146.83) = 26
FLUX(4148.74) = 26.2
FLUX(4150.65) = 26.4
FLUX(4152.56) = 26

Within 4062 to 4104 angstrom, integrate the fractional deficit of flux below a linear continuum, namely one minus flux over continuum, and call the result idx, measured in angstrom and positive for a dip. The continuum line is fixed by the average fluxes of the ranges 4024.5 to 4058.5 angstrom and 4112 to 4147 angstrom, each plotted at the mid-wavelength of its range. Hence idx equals 2.3 angstrom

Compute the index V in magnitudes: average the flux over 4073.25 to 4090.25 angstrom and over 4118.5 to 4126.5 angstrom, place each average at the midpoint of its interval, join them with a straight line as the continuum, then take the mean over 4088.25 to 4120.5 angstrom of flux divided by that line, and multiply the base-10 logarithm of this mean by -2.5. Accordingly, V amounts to 0.11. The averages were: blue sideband 25.7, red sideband 25.5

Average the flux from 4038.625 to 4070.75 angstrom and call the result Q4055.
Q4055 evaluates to 25.4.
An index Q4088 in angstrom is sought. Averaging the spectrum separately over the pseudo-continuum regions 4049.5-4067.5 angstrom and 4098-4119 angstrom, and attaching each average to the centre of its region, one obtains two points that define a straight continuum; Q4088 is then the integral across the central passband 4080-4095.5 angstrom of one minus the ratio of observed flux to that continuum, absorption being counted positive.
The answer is -1.6 angstrom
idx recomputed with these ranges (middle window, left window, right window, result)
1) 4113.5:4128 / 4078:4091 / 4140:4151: 0.3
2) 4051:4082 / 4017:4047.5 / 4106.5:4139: 0.0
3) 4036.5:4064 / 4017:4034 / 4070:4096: 0.1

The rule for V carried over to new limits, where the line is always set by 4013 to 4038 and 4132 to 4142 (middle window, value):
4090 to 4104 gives 0.20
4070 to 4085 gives 0.01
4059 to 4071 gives 0.01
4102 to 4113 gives 0.15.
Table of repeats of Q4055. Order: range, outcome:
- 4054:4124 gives 24.4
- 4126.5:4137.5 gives 25.3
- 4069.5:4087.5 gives 25.7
